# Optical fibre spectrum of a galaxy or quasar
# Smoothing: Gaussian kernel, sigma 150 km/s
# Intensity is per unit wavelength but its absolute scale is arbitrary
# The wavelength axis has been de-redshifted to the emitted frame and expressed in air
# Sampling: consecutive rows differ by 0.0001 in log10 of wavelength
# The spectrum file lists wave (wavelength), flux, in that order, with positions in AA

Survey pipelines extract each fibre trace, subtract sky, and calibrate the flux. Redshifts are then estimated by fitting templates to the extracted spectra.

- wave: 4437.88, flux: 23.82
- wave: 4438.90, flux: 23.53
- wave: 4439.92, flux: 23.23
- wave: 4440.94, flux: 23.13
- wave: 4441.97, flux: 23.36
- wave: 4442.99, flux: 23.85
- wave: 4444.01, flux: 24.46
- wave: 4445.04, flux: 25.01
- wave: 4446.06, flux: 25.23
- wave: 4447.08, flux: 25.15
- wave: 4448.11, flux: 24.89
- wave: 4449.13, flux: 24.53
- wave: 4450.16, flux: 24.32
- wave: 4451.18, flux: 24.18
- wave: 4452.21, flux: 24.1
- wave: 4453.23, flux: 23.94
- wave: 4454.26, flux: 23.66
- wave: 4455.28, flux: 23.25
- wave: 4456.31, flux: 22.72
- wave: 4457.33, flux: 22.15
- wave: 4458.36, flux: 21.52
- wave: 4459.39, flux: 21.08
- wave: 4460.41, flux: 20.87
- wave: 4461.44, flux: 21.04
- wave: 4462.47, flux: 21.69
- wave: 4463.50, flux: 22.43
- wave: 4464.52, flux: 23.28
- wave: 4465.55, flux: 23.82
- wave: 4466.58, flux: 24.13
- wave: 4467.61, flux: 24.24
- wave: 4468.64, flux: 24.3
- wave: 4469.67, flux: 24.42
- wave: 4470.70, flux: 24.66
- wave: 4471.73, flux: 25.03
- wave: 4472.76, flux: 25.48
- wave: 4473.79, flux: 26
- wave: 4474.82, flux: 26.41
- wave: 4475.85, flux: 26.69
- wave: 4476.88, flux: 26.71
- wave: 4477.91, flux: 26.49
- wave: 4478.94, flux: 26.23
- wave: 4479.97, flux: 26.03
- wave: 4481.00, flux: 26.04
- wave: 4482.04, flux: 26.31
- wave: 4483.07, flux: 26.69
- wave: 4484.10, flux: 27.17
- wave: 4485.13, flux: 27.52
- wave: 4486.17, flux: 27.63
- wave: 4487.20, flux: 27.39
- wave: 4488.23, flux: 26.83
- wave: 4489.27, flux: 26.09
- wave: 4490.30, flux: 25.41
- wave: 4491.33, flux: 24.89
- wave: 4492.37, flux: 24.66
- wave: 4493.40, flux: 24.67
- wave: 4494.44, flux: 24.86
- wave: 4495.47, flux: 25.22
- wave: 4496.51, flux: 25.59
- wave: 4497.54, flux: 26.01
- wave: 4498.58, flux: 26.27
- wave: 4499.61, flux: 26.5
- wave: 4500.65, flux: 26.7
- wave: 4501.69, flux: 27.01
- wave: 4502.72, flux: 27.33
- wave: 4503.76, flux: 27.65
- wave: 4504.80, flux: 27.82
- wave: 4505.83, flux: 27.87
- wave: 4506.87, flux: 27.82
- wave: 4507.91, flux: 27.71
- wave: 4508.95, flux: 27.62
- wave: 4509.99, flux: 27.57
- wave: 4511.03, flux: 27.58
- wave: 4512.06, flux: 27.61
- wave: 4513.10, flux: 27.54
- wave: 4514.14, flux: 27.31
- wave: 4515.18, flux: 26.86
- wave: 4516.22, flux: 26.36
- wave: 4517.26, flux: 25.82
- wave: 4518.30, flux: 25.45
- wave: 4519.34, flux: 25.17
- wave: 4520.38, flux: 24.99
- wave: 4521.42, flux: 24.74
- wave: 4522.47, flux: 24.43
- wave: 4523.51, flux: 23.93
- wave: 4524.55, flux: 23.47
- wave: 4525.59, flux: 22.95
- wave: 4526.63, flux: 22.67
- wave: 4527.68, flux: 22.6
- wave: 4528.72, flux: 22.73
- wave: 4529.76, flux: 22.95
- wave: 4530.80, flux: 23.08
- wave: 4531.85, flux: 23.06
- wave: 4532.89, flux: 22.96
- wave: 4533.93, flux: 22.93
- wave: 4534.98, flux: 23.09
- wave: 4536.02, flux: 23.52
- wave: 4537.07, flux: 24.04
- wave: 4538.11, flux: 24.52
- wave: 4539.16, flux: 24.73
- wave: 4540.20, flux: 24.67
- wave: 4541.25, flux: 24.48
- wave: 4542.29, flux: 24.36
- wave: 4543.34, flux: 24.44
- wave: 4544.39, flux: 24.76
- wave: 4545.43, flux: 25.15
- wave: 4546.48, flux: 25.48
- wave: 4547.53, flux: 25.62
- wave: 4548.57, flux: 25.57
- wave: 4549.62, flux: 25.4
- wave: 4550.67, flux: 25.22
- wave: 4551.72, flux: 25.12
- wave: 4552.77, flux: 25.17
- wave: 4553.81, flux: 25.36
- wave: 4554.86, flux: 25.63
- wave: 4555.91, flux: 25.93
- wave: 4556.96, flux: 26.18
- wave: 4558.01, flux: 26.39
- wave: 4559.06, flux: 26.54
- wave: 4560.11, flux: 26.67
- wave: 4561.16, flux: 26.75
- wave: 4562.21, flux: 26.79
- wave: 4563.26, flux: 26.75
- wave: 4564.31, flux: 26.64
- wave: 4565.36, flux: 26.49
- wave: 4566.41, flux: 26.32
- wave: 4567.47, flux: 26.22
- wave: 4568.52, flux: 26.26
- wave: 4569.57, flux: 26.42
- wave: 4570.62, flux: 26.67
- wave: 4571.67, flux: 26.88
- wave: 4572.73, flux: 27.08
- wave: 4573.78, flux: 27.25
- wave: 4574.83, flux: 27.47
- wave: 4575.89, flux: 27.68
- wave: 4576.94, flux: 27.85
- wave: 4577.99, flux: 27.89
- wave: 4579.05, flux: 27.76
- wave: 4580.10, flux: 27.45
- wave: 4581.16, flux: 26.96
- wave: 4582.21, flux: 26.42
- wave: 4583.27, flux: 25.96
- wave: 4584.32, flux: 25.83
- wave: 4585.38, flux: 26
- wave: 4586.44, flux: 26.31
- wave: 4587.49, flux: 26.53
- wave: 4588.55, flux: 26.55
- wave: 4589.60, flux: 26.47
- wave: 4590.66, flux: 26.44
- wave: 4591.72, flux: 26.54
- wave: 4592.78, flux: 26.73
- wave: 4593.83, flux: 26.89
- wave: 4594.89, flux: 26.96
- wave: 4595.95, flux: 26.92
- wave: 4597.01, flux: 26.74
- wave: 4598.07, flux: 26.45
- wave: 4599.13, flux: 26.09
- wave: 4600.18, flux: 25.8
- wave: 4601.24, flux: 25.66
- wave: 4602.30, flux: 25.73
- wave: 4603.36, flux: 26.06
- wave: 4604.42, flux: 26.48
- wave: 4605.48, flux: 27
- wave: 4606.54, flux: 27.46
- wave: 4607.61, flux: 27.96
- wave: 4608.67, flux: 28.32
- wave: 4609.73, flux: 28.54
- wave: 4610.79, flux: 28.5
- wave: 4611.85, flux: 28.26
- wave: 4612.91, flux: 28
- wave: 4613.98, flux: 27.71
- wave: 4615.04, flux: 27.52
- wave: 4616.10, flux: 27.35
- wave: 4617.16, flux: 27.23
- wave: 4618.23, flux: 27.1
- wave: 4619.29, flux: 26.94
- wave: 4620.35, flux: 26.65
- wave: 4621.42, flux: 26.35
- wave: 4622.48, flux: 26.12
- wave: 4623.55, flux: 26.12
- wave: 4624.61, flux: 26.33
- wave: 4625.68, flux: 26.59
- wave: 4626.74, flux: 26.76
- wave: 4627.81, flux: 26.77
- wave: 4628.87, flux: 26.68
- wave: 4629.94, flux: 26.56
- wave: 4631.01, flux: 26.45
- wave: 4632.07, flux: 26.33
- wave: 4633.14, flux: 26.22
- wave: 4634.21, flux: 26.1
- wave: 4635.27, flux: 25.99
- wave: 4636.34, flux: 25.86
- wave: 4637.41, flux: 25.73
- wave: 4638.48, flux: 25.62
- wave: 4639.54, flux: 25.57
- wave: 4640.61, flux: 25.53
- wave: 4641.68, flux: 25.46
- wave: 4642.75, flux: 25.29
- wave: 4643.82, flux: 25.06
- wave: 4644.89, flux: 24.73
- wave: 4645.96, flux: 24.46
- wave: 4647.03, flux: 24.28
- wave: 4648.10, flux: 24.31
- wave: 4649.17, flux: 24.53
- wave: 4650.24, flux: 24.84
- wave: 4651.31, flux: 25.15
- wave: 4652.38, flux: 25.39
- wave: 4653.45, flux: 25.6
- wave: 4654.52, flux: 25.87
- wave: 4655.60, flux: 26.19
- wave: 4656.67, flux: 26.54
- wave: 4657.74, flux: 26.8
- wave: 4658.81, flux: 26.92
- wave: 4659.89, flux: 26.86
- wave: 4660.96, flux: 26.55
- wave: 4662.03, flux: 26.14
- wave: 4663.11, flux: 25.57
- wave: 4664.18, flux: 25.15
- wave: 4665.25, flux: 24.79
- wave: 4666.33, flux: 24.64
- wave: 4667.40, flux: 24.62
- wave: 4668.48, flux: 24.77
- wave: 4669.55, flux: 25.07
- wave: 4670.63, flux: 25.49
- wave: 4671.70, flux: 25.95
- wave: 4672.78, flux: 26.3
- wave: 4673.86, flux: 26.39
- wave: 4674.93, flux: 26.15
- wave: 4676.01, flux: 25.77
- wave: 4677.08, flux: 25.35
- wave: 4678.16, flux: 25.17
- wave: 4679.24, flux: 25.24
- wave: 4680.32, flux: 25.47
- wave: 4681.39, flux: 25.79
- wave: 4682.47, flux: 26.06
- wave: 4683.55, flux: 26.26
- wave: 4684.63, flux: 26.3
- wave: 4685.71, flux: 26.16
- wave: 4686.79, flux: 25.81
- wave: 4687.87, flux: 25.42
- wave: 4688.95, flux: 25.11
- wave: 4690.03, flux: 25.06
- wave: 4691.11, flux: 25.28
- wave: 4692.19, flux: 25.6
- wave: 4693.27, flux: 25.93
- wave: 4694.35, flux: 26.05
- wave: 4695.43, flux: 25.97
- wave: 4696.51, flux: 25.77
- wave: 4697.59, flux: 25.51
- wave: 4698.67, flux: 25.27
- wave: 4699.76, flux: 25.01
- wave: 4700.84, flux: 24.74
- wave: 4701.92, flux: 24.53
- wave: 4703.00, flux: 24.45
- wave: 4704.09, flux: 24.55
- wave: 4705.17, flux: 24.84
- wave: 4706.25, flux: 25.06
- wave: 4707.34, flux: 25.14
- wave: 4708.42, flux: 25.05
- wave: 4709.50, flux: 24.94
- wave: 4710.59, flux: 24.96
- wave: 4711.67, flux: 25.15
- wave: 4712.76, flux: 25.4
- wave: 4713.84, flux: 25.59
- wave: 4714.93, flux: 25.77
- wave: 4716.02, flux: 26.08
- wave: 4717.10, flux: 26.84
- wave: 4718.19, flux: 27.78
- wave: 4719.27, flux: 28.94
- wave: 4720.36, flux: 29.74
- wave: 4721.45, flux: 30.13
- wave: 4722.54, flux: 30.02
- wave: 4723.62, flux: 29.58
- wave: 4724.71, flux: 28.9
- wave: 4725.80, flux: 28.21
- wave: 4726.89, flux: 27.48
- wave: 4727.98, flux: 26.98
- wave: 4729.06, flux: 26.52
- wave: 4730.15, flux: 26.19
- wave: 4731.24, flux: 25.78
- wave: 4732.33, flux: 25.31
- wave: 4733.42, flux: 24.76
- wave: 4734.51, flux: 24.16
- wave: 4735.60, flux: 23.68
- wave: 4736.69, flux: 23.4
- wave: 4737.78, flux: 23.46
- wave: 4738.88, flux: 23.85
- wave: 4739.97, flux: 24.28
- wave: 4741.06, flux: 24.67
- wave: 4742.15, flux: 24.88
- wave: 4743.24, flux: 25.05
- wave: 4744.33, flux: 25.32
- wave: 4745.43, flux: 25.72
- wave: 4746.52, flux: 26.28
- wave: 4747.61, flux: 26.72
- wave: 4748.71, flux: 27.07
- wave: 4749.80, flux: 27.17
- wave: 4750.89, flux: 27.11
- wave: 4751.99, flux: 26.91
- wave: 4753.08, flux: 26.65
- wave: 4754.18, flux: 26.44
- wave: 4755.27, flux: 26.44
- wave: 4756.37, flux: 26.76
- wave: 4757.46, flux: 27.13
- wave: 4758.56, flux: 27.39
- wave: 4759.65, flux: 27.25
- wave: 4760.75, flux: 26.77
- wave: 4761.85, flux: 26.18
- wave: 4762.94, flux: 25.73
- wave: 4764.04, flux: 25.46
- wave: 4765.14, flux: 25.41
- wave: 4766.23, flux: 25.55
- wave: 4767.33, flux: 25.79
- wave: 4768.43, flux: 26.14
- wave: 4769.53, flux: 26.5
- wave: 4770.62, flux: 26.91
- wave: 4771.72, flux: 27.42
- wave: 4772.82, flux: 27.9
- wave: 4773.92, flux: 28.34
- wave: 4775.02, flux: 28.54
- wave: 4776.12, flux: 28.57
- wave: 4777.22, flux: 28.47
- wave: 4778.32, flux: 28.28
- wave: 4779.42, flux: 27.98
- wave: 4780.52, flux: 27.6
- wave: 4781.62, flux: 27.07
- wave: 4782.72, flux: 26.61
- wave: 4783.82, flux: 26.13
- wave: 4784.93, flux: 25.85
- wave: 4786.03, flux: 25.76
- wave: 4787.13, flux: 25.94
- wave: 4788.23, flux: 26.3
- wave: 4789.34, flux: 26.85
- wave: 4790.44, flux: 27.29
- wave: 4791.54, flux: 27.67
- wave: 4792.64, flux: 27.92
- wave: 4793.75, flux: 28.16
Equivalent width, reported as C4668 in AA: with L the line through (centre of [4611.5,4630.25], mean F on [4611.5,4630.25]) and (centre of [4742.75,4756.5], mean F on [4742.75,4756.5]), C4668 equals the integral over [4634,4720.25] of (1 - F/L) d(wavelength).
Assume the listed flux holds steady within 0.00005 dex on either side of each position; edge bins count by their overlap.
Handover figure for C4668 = 3.6 AA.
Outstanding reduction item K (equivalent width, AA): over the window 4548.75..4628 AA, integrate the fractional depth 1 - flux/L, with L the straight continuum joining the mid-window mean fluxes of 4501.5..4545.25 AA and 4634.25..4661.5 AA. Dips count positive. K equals -4.1 AA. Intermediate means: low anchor 25.2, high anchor 25.6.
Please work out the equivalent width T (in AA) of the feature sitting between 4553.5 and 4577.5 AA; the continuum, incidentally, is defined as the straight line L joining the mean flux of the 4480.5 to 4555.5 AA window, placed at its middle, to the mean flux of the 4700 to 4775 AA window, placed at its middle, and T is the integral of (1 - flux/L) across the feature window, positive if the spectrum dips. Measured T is -0.9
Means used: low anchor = 25.5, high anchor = 26.2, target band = 26.6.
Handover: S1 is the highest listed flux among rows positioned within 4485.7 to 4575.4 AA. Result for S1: 27.87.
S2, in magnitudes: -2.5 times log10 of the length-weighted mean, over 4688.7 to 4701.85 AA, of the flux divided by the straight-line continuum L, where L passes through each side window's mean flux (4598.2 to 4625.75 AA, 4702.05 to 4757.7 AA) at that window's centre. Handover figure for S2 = 0.04 mag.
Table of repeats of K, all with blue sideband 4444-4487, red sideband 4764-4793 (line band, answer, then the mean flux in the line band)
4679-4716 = 1.4 AA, 25.4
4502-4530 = -1.0 AA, 25.8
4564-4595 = -1.6 AA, 26.8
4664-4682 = 0.5 AA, 25.4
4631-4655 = 0.5 AA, 25.4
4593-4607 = -0.5 AA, 26.5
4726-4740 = 0.8 AA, 25.2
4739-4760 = 0.4 AA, 26.2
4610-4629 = -1.0 AA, 27.1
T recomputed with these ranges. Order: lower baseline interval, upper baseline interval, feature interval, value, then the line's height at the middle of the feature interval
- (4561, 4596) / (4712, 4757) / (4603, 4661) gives 0.6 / 26.6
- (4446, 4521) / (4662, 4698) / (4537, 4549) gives 0.3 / 25.5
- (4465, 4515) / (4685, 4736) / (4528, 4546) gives 1.6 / 26.2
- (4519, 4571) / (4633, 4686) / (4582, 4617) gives -2.2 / 25.2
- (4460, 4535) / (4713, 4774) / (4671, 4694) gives 0.4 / 26.2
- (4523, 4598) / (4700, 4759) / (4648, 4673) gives 0.3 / 25.9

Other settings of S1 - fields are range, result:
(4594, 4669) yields 28.54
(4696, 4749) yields 30.13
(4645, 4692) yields 26.92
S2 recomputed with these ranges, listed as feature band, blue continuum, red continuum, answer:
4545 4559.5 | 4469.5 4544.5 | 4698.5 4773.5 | 0.002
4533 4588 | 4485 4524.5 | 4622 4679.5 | 0.008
